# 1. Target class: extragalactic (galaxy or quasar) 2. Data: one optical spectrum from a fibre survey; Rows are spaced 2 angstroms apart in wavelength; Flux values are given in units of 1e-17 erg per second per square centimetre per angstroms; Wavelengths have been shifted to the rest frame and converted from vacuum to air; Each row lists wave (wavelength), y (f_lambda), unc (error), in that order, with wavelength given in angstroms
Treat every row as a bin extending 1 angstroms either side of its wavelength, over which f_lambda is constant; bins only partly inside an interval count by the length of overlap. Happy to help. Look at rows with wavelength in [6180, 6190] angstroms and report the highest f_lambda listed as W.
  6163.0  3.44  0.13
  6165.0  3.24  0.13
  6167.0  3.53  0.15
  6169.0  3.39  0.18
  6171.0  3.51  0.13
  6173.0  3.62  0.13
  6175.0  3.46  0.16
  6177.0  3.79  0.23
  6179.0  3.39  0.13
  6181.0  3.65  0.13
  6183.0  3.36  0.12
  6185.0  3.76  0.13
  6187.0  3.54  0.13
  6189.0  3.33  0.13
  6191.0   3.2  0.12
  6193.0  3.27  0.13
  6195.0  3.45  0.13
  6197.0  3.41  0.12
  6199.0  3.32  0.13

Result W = 3.76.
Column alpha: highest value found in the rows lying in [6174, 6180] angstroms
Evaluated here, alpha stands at 3.79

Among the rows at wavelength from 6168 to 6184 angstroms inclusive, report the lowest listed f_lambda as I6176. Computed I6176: 3.36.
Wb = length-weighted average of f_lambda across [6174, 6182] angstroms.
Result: 3.57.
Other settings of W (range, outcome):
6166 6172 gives 3.53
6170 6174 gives 3.62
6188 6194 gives 3.33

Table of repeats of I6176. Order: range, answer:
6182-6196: 3.2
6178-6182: 3.39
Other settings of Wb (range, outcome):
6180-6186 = 3.59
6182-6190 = 3.5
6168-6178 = 3.55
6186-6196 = 3.36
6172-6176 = 3.54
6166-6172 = 3.48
